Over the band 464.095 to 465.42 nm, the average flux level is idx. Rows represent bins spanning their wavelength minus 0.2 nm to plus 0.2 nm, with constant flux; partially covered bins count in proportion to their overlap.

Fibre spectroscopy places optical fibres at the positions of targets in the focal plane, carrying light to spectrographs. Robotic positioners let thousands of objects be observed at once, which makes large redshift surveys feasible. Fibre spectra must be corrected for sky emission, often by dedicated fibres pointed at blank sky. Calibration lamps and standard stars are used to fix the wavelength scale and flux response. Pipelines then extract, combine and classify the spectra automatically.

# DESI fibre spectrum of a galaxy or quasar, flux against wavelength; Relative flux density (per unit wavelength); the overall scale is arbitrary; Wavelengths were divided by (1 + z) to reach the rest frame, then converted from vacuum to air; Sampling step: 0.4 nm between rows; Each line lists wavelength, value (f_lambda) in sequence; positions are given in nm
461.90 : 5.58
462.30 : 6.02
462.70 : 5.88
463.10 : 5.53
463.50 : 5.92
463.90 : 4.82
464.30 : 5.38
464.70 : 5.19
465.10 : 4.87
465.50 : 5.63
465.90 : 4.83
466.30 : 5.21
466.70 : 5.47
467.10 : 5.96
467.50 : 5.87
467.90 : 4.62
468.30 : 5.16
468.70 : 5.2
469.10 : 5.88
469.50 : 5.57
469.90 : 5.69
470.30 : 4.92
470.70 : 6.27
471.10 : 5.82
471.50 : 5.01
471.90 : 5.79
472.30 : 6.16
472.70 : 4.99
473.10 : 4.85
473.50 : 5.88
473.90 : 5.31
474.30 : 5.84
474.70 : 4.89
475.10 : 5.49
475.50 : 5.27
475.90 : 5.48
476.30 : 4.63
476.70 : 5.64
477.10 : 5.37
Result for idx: 5.19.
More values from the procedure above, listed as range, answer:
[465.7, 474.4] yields 5.46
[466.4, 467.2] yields 5.62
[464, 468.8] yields 5.27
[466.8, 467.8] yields 5.74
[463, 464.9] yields 5.36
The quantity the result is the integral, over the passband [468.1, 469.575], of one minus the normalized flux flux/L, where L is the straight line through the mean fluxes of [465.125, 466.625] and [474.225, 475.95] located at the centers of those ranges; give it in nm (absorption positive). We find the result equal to -0.05 nm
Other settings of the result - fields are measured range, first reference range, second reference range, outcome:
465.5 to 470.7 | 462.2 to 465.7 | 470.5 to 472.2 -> 0.194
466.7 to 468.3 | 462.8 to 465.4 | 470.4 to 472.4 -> 0.022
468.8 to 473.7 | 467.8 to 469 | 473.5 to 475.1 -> -0.284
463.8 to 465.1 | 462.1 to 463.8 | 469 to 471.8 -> 0.142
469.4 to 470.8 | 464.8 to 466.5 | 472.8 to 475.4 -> -0.084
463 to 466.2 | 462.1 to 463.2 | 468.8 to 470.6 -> 0.274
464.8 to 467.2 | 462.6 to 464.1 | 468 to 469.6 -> 0.070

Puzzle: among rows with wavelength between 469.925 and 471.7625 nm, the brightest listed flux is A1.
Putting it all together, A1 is 6.27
